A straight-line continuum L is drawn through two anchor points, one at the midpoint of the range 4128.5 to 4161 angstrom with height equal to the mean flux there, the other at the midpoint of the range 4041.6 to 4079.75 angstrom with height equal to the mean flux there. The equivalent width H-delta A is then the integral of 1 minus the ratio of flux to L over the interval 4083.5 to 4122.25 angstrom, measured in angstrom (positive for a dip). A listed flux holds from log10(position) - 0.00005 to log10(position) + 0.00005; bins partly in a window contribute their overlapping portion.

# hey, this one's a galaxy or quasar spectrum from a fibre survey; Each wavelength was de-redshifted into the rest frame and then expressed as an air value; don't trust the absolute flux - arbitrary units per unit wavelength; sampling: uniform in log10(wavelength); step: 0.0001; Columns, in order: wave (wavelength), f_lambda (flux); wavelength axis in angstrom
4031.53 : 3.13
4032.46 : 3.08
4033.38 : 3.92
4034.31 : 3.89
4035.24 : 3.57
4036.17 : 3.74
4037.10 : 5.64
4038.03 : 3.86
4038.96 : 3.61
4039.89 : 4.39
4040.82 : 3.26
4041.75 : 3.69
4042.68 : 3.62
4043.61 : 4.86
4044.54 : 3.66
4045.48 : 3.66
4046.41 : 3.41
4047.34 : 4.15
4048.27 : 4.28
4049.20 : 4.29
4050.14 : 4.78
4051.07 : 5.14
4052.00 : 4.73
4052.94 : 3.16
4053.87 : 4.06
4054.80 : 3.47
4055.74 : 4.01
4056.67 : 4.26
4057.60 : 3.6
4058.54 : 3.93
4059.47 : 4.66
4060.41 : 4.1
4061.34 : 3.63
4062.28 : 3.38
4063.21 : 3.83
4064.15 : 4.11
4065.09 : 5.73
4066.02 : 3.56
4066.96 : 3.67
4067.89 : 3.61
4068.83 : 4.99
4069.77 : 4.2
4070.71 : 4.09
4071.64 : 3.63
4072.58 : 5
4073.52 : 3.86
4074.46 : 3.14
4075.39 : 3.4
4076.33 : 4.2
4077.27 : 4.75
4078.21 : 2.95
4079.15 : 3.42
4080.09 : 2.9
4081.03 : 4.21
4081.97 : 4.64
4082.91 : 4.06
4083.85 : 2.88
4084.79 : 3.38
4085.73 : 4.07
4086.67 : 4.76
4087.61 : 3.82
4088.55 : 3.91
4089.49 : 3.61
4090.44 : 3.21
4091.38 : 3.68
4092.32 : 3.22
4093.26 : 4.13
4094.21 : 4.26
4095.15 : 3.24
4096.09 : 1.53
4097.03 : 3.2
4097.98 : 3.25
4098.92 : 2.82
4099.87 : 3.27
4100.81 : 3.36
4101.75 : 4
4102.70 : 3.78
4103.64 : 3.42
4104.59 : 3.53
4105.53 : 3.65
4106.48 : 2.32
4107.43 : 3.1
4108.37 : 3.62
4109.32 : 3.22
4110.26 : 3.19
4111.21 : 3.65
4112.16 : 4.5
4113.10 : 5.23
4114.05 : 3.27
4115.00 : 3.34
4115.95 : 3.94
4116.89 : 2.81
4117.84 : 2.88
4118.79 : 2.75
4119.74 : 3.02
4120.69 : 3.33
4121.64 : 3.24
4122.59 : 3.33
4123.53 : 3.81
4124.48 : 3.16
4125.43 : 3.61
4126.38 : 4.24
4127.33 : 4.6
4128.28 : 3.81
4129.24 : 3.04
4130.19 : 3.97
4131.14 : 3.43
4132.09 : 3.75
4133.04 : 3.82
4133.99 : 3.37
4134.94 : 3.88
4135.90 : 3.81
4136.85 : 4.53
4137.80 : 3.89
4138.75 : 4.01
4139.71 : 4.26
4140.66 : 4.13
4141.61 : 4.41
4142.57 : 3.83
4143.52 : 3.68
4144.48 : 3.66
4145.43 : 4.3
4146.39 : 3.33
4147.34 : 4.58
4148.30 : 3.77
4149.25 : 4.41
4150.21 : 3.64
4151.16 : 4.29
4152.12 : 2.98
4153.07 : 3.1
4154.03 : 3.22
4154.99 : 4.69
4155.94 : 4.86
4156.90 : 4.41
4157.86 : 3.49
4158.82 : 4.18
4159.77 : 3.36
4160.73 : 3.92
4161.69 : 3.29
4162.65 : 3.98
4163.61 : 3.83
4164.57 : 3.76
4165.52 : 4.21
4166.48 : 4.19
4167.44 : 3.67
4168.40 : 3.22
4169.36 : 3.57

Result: 4.9 angstrom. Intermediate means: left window 4.01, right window 3.88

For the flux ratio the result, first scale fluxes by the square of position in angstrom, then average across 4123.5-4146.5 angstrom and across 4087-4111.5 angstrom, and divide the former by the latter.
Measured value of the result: 1.2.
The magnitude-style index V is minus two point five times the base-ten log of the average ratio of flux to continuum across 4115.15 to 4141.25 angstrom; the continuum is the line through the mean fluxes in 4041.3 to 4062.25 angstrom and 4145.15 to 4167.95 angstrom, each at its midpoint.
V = 0.08 mag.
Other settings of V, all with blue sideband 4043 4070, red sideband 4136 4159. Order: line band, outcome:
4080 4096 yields 0.091 mag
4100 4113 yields 0.143 mag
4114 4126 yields 0.220 mag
